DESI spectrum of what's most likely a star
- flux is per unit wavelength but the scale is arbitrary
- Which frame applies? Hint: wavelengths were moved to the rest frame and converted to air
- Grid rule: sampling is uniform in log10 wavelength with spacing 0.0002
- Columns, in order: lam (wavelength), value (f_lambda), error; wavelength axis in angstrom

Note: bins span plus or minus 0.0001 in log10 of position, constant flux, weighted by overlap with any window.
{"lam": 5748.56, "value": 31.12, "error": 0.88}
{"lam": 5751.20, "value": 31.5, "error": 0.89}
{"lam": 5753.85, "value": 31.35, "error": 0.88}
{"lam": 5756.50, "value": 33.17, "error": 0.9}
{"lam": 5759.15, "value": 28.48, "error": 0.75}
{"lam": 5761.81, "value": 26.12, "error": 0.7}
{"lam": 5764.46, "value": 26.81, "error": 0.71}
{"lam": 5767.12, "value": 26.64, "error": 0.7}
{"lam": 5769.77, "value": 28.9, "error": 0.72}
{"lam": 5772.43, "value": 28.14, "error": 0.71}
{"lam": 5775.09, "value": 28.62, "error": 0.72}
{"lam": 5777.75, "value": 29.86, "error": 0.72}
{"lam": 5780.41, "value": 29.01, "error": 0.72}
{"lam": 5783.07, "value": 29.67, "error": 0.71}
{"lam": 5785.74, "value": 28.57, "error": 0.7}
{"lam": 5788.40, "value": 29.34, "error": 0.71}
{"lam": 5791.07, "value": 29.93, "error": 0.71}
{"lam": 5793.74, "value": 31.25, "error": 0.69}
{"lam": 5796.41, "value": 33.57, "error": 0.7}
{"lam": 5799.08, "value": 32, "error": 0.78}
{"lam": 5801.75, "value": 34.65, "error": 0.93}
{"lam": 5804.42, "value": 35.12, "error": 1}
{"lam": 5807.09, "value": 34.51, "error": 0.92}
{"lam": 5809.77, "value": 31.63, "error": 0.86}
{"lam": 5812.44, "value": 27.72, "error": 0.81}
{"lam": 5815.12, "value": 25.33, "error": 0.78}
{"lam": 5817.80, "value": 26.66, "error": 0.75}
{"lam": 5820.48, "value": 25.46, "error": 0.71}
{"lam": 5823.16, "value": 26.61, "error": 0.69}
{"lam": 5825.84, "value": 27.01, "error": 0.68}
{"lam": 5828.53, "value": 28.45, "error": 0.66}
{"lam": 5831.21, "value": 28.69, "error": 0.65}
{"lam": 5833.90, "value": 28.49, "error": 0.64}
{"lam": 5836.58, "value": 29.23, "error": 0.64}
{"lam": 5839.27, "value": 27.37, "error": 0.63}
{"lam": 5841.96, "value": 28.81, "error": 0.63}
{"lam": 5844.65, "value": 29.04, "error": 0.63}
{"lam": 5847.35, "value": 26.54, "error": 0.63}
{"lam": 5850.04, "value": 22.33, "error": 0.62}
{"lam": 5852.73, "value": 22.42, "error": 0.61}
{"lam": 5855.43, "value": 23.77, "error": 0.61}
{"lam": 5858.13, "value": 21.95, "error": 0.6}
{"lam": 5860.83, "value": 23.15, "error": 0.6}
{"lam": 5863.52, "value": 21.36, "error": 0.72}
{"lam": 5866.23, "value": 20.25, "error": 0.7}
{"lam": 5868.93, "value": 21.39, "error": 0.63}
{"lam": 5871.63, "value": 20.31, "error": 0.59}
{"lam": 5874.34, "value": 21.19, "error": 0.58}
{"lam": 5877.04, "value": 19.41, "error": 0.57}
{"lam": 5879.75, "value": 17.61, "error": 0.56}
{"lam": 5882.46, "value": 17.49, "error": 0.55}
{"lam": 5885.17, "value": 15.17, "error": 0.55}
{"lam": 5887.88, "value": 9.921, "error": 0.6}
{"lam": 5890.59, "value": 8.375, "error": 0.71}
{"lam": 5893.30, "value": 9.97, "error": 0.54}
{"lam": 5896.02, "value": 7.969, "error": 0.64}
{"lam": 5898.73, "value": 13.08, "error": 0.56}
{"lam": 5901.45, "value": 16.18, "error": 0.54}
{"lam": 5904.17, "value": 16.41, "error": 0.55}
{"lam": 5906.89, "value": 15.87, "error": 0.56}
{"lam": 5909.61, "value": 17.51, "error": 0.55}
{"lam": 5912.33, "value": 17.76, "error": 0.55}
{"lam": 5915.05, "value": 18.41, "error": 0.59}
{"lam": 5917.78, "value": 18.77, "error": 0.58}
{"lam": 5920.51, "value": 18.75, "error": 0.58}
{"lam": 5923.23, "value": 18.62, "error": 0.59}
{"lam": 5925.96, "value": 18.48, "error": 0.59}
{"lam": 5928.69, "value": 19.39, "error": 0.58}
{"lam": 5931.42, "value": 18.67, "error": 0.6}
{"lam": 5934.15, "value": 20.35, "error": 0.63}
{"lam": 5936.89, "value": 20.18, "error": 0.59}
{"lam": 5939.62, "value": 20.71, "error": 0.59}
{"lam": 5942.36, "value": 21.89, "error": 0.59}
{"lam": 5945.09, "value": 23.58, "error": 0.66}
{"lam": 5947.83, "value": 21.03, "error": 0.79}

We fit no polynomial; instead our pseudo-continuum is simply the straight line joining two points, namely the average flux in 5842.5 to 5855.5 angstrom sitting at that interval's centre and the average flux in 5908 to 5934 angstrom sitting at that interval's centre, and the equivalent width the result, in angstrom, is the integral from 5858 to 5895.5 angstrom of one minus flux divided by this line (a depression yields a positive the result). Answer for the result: 9.1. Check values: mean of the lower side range 25.2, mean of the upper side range 18.6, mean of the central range 17.3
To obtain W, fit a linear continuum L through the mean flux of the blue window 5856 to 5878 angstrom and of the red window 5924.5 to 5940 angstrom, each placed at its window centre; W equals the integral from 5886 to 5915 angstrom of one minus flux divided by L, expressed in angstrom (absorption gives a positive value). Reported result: 9.6 angstrom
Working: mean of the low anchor 21.3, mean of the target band 13.6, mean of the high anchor 19.6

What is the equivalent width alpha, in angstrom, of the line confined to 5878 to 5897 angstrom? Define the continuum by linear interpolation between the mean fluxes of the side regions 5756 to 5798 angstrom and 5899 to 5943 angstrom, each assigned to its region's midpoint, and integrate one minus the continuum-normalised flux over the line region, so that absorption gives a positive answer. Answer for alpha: 7.6 angstrom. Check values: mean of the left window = 29.2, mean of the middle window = 12.6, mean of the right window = 18.4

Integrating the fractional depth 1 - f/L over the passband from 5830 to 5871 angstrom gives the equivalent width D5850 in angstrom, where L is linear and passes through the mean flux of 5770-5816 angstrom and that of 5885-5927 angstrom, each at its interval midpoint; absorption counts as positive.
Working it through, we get -3.87 angstrom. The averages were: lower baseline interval 30.5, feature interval 24.9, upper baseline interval 15.1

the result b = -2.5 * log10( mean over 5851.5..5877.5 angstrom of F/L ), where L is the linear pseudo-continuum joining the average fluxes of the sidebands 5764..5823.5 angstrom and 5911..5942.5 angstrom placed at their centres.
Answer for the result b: 0.12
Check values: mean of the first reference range 29.7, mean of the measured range 21.6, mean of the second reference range 19.2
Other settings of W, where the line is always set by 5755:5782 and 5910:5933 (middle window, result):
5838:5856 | -1.80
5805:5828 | -2.59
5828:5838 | -1.78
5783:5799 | -2.04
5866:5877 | 0.59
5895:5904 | 3.10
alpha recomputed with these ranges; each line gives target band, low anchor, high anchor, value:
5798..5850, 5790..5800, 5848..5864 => -2.9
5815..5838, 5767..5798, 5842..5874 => -1.5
